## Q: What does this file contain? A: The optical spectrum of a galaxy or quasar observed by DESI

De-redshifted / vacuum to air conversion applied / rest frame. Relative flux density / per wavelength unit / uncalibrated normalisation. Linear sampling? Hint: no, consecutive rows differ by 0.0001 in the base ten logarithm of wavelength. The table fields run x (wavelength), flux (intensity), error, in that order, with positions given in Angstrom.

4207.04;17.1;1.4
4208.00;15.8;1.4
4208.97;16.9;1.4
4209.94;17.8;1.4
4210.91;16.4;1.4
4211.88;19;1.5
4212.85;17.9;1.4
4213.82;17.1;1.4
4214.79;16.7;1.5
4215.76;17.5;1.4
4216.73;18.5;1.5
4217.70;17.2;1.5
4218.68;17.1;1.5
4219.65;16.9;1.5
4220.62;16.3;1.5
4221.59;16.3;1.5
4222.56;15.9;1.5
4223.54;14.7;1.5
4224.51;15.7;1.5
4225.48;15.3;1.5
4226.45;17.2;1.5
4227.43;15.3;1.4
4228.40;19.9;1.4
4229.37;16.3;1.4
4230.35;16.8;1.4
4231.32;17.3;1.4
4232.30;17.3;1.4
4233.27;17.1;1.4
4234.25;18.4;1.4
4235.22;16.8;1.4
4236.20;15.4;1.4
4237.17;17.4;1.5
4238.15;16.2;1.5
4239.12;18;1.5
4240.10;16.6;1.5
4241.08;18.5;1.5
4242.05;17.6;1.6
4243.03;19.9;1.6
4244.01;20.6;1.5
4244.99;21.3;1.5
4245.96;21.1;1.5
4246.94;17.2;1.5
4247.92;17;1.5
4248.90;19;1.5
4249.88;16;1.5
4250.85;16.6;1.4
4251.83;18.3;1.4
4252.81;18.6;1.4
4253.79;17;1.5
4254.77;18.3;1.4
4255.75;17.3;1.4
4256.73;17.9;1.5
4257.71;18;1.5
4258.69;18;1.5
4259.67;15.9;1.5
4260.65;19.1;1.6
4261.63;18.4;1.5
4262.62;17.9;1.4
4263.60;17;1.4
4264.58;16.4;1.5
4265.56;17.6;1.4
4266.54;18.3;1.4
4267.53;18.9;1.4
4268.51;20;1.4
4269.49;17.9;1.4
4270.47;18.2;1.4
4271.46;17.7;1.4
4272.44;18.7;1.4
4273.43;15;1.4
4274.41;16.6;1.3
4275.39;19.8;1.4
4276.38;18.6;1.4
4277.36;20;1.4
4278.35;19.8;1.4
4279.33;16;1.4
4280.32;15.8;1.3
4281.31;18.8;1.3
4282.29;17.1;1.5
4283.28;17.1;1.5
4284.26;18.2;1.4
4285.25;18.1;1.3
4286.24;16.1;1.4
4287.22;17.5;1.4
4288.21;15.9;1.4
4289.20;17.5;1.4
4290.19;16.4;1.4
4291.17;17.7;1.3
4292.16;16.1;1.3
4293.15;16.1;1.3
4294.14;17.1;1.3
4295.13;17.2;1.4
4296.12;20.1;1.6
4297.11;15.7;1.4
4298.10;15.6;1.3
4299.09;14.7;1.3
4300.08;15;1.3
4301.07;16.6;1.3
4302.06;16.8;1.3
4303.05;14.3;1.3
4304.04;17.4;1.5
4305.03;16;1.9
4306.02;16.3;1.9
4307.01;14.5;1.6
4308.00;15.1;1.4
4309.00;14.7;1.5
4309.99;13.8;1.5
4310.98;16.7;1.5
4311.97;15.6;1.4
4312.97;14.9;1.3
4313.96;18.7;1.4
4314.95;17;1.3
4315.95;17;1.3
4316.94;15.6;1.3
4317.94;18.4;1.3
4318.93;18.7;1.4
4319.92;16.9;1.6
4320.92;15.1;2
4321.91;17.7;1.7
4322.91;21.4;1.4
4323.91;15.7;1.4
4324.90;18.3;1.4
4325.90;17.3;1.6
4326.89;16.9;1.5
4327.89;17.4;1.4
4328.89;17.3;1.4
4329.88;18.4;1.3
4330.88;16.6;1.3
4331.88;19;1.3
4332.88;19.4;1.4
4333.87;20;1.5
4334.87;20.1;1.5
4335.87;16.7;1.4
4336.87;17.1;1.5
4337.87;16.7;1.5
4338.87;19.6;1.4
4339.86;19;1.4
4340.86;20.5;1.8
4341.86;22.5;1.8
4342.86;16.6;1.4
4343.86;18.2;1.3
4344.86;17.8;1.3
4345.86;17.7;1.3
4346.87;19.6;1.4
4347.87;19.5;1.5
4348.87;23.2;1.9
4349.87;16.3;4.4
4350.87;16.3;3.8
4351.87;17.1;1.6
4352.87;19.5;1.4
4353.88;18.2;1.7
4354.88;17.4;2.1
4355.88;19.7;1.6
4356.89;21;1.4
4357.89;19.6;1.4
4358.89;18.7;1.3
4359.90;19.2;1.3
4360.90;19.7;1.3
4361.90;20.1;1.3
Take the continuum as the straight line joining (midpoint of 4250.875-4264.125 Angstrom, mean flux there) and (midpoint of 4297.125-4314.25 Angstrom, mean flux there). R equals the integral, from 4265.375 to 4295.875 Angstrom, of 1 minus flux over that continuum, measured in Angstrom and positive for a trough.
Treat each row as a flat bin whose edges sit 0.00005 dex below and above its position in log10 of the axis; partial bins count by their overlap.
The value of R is -1.6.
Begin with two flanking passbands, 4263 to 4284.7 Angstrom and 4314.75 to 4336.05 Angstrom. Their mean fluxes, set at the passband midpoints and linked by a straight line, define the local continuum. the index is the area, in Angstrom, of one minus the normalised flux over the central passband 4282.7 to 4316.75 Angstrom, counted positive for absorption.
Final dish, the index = 2.8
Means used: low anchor 17.9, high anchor 17.8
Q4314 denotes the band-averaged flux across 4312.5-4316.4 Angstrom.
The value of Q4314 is 16.9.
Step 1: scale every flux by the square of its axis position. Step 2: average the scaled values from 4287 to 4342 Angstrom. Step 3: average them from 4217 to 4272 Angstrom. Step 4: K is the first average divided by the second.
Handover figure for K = 1.01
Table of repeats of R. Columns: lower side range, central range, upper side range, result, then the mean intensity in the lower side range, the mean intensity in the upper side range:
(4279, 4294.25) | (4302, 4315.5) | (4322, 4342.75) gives 1.43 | 17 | 18.4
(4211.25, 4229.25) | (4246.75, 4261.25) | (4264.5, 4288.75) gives -0.16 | 16.9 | 17.8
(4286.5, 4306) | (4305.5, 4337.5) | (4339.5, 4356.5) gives 0.89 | 16.5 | 18.8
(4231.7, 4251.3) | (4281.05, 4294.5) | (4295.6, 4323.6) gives -0.15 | 17.9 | 16.4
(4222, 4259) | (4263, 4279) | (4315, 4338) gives -0.49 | 17.5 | 17.7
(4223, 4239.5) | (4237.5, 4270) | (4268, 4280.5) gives -1.17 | 16.8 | 18.1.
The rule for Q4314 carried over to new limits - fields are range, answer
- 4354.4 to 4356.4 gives 18.5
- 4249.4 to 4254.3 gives 17.3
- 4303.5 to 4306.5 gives 16.6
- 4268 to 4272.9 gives 18.5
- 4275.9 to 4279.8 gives 18.6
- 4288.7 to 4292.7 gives 16.9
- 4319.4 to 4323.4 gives 17.8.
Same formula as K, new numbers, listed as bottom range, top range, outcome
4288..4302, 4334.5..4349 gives 1.16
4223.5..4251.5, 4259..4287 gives 1.03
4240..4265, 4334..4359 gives 1.08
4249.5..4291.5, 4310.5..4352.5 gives 1.05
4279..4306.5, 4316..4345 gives 1.10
